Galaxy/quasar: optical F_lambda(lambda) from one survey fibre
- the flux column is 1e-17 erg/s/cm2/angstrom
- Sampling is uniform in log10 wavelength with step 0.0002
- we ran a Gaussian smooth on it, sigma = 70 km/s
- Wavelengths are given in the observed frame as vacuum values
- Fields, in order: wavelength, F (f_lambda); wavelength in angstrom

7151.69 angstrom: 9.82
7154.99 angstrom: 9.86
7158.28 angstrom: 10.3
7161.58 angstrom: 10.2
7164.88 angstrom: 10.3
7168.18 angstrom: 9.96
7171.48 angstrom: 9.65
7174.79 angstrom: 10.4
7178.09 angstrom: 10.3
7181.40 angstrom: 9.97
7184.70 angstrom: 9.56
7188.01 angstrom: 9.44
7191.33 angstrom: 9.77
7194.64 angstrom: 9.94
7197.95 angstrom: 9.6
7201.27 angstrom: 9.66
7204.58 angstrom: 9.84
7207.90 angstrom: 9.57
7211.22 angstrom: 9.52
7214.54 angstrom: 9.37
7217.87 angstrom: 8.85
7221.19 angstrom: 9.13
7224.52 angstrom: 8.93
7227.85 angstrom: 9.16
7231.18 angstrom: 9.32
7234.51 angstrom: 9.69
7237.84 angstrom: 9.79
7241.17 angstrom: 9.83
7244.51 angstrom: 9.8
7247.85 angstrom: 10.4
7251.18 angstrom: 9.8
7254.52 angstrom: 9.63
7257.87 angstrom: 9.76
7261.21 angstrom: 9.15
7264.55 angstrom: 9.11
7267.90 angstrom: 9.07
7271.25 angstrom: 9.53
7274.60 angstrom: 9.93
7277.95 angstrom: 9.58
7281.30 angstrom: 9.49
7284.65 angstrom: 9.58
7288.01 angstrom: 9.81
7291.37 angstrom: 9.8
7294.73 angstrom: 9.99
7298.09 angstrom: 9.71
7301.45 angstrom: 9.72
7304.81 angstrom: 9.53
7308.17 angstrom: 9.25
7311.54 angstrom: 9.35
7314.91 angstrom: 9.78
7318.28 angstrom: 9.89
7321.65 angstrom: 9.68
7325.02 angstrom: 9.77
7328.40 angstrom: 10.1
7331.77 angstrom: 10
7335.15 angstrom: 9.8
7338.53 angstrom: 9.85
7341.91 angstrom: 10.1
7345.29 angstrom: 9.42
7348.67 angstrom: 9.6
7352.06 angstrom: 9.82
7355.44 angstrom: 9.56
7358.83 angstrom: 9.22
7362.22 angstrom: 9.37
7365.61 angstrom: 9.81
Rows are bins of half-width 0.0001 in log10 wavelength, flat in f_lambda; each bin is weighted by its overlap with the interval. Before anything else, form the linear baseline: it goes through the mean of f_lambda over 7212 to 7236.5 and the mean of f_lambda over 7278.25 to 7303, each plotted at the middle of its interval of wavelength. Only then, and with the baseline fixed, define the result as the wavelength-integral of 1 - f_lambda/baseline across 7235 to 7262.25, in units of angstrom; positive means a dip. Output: -1.09 angstrom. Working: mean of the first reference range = 9.22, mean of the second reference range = 9.72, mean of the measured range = 9.78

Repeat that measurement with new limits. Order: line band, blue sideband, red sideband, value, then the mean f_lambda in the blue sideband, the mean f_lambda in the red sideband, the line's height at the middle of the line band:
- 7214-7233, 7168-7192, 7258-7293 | 1.2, 9.88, 9.52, 9.71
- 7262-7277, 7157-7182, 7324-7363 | 0.8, 10.1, 9.72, 9.9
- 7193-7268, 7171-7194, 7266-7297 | 1.8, 9.88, 9.64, 9.76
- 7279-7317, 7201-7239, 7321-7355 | 0.1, 9.39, 9.81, 9.67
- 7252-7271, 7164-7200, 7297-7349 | 0.8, 9.89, 9.73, 9.8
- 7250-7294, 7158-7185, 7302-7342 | 1.3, 10.1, 9.74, 9.86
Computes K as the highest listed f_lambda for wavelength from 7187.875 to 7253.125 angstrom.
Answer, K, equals 10.4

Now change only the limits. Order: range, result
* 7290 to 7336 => 10.1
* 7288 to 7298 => 9.99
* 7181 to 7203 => 9.97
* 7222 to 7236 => 9.69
